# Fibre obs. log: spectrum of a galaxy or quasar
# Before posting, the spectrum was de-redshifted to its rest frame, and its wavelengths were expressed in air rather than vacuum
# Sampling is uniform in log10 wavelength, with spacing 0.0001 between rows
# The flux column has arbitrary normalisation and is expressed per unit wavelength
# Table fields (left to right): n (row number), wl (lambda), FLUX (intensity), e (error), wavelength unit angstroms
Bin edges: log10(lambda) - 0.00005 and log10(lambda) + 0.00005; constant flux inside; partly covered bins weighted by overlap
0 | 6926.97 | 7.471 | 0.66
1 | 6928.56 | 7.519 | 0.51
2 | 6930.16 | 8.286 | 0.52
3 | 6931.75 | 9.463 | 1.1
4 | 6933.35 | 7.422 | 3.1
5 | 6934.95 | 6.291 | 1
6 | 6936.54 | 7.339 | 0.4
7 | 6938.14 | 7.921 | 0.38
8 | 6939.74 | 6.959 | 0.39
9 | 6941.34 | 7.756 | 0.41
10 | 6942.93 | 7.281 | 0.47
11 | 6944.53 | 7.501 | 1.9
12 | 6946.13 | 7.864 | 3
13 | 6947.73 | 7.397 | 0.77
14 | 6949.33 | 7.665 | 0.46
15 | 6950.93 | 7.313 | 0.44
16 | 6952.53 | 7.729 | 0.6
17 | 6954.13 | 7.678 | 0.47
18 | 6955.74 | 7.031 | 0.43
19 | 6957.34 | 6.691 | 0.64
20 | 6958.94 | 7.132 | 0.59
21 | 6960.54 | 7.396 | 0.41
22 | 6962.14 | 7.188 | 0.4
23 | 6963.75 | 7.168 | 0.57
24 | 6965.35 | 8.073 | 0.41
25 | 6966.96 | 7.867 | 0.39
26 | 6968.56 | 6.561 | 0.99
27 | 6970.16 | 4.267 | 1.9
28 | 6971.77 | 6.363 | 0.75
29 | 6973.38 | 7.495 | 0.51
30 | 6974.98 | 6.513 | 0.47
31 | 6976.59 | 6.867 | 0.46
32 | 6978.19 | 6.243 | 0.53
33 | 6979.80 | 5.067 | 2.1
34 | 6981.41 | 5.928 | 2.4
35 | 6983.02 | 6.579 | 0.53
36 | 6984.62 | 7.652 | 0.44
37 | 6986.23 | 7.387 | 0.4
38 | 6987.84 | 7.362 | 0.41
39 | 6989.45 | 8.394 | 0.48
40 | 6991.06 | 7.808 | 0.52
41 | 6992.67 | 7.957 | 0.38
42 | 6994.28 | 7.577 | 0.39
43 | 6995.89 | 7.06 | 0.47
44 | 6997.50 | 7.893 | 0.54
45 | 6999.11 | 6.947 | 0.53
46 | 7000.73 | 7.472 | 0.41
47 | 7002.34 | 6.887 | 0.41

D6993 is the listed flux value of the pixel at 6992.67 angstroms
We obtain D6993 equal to 7.957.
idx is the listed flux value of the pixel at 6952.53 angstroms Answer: 7.729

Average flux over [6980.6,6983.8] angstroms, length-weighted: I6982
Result 6.24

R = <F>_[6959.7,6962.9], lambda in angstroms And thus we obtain 7.3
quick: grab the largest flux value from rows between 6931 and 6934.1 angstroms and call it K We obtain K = 9.463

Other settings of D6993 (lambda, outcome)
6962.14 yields 7.188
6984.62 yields 7.652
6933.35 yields 7.422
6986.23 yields 7.387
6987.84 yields 7.362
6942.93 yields 7.281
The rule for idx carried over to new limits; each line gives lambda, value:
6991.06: 7.808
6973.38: 7.495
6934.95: 6.291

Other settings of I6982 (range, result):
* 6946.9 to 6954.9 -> 7.56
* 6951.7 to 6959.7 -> 7.25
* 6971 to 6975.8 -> 6.79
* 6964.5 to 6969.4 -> 7.48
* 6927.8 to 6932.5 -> 8.42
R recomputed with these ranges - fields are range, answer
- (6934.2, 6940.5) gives 7.14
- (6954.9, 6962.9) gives 7.09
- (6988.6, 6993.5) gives 8.04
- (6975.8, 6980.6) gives 6.06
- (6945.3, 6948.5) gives 7.63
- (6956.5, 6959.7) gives 6.92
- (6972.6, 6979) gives 6.78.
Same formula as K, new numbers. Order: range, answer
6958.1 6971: 8.073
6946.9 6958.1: 7.729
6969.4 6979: 7.495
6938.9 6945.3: 7.756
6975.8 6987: 7.652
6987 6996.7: 8.394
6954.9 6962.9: 7.396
